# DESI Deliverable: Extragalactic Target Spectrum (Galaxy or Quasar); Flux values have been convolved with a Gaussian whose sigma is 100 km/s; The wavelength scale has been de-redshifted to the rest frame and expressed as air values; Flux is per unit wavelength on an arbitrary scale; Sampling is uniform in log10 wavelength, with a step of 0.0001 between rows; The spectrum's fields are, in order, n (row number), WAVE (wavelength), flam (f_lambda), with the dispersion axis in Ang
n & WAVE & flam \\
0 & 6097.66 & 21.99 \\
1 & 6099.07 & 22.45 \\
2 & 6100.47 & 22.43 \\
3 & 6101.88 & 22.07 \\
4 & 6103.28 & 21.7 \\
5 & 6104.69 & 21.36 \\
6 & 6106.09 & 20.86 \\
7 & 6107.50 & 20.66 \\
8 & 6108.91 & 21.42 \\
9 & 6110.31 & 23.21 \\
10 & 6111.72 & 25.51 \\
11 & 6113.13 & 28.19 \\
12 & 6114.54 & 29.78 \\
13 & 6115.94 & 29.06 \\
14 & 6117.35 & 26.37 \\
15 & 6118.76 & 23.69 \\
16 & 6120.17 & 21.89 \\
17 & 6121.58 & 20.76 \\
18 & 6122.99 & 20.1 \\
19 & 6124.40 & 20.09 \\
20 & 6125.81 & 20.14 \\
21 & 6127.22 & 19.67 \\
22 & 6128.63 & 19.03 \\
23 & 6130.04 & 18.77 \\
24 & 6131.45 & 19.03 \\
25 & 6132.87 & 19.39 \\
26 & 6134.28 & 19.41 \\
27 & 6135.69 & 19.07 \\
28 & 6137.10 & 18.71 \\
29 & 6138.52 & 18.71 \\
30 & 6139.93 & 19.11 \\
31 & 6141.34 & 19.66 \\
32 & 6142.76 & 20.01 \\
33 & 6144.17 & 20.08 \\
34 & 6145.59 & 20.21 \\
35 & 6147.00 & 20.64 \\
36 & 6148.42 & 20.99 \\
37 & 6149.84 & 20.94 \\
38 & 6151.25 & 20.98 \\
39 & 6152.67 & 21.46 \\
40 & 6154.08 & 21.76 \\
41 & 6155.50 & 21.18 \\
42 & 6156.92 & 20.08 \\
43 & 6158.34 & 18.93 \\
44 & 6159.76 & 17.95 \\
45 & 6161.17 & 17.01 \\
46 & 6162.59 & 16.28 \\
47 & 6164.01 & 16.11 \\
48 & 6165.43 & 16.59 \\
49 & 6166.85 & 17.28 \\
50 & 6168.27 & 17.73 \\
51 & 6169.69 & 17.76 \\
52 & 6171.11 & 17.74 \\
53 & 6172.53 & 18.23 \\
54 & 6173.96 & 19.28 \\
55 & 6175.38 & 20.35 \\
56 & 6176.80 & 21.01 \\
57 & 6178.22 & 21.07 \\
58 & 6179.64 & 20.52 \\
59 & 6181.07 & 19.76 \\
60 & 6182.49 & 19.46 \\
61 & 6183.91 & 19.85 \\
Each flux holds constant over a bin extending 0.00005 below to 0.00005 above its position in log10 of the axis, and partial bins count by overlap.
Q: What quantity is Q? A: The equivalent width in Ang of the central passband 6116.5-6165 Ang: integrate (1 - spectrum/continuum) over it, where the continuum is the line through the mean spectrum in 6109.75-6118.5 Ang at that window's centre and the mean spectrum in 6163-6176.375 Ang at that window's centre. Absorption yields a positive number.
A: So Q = 5.46 Ang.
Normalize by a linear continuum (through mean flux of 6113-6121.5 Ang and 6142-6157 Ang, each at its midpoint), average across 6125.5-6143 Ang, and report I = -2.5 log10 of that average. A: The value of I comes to 0.20 mag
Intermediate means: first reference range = 26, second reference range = 20.8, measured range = 19.2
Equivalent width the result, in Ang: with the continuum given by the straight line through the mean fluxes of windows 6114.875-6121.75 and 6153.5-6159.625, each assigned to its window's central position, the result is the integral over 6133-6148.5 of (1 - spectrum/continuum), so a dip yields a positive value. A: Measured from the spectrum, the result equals 1.7 Ang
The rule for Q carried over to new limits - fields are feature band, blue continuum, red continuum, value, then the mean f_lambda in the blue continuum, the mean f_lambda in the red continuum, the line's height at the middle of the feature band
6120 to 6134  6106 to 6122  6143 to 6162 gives 2.0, 24.5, 20.1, 23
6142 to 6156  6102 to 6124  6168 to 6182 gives 0.2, 23.5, 19.4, 21.1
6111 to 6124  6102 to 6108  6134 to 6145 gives -2.7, 21.3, 19.4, 20.6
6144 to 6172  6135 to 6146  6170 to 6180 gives 0.7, 19.4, 19.6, 19.5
